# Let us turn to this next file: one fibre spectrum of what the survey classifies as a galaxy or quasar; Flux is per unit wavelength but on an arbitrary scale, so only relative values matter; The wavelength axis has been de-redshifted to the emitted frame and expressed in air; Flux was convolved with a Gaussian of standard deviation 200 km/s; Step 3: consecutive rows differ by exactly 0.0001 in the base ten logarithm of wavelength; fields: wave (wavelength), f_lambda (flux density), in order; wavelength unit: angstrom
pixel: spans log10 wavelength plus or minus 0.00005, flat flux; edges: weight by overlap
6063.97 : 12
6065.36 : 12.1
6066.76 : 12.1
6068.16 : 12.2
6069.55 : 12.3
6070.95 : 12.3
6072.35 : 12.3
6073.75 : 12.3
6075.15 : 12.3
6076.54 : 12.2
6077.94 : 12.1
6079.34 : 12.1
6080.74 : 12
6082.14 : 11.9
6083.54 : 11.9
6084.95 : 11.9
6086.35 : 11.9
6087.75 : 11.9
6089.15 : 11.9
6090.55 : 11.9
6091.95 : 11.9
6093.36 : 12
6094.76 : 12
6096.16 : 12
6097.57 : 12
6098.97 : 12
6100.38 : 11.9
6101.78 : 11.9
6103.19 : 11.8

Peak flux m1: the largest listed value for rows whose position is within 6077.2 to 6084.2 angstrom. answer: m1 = 12.1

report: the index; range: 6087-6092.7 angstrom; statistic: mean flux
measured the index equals 11.9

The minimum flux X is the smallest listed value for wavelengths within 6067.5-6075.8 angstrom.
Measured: 12.2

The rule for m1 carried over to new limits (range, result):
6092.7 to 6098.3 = 12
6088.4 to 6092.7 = 11.9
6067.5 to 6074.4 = 12.3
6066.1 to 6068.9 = 12.2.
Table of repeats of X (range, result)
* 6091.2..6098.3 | 11.9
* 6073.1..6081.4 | 12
